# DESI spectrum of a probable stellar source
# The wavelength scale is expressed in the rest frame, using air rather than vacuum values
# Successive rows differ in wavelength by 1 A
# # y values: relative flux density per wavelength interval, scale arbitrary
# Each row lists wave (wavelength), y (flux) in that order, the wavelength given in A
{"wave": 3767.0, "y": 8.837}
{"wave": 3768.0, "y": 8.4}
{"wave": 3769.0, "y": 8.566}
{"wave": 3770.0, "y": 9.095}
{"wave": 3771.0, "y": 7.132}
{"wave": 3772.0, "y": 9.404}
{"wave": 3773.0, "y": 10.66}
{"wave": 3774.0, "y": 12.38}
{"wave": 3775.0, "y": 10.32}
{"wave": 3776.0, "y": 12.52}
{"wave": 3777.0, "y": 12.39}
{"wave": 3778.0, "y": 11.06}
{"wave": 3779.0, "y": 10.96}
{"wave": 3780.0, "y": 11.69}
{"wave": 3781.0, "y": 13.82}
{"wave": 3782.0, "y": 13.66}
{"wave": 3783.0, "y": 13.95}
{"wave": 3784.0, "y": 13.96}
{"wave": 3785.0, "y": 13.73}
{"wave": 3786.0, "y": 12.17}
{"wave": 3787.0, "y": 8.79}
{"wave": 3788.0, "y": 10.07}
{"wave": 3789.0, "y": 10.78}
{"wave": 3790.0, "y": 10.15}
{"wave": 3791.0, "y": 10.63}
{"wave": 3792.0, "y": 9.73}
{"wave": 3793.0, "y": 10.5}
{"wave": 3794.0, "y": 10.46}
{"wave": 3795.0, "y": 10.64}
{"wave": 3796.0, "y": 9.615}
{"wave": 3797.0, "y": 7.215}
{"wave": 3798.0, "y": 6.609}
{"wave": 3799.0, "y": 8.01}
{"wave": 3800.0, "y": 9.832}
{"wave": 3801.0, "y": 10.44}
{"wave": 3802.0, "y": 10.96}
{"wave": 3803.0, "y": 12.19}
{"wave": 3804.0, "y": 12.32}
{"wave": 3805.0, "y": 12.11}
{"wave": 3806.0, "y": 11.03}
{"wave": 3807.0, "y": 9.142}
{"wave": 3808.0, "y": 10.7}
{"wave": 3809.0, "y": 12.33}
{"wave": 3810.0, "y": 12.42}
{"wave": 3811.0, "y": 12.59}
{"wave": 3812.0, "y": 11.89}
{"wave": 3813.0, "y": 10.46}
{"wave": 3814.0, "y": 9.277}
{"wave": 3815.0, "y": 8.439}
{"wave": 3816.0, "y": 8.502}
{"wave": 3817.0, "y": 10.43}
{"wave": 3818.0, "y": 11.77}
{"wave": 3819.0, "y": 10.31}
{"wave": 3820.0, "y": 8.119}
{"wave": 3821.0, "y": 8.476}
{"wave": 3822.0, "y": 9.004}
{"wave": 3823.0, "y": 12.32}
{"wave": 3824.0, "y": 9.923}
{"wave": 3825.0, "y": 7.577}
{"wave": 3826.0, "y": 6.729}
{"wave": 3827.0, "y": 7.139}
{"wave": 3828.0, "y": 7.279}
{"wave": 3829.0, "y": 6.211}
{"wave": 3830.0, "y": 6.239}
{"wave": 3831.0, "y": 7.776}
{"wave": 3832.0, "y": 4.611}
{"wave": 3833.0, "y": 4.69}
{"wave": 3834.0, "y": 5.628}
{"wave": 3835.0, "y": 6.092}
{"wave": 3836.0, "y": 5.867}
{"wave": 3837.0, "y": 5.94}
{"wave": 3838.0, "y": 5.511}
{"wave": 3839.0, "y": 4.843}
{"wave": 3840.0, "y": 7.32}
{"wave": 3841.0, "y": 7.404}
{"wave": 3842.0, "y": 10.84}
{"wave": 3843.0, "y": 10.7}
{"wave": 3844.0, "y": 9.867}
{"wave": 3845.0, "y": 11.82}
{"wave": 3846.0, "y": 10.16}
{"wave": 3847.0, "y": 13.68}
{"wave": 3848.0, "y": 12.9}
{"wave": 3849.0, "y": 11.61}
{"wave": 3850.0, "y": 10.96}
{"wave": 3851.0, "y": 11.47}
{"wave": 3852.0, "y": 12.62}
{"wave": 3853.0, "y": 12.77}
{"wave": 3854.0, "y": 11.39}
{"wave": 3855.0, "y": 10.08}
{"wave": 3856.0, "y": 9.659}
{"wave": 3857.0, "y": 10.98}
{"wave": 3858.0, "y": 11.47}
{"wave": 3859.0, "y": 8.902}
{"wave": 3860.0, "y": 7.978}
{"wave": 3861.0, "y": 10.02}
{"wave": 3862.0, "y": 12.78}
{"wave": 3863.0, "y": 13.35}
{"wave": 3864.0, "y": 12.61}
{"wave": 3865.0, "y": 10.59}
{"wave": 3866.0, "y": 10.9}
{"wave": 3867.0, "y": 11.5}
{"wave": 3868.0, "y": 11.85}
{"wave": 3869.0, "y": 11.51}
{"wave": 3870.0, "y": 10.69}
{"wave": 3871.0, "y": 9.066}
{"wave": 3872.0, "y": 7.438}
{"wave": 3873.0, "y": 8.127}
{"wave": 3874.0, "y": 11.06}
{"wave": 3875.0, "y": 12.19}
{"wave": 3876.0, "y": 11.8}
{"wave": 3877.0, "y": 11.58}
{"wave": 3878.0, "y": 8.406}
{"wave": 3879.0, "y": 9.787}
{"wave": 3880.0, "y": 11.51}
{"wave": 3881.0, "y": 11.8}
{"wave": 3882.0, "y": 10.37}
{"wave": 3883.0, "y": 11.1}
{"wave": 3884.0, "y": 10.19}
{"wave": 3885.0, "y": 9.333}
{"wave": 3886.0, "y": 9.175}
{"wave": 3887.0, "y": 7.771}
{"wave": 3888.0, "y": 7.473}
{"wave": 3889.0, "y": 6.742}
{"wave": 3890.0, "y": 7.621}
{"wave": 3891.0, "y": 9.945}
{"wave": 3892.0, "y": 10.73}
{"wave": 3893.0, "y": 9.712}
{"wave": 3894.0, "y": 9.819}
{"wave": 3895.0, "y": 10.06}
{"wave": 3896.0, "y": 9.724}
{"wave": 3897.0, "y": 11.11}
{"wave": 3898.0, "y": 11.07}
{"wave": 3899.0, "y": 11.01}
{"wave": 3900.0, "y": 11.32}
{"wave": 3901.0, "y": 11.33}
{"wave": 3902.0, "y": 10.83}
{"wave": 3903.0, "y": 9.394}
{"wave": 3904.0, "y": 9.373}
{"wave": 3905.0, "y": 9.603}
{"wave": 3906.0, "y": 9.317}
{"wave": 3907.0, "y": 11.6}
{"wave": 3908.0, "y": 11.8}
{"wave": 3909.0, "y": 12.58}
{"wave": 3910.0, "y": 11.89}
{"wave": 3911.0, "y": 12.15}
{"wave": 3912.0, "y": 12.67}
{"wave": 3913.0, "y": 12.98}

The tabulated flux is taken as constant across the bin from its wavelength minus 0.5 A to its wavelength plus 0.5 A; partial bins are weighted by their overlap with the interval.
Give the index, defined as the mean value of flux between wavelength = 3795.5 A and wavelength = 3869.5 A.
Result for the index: 9.71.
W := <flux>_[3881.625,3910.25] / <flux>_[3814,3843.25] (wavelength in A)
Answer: 1.3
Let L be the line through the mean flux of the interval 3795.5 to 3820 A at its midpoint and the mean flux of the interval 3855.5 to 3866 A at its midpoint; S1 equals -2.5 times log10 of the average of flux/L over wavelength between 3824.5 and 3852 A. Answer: 0.27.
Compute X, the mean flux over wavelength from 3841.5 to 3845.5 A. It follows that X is 10.8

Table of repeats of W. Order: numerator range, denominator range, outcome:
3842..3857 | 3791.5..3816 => 1.10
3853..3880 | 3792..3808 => 1.06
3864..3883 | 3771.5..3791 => 0.91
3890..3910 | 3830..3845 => 1.48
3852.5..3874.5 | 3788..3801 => 1.11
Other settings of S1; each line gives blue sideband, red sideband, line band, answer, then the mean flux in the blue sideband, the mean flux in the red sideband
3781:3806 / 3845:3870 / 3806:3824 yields 0.06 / 10.8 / 11.3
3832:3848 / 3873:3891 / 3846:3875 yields -0.23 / 8.07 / 9.83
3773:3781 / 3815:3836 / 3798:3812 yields -0.16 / 11.7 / 7.9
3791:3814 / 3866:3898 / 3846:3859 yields -0.13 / 10.5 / 10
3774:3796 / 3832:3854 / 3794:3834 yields 0.11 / 11.5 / 9.12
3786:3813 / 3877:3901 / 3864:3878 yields -0.07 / 10.5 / 9.88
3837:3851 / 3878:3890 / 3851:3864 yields -0.15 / 9.74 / 9.44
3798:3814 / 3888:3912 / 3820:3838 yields 0.45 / 10.9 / 10.4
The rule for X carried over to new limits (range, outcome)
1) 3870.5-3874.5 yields 8.92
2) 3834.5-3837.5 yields 5.97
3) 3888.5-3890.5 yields 7.18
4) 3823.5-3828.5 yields 7.73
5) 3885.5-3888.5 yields 8.14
